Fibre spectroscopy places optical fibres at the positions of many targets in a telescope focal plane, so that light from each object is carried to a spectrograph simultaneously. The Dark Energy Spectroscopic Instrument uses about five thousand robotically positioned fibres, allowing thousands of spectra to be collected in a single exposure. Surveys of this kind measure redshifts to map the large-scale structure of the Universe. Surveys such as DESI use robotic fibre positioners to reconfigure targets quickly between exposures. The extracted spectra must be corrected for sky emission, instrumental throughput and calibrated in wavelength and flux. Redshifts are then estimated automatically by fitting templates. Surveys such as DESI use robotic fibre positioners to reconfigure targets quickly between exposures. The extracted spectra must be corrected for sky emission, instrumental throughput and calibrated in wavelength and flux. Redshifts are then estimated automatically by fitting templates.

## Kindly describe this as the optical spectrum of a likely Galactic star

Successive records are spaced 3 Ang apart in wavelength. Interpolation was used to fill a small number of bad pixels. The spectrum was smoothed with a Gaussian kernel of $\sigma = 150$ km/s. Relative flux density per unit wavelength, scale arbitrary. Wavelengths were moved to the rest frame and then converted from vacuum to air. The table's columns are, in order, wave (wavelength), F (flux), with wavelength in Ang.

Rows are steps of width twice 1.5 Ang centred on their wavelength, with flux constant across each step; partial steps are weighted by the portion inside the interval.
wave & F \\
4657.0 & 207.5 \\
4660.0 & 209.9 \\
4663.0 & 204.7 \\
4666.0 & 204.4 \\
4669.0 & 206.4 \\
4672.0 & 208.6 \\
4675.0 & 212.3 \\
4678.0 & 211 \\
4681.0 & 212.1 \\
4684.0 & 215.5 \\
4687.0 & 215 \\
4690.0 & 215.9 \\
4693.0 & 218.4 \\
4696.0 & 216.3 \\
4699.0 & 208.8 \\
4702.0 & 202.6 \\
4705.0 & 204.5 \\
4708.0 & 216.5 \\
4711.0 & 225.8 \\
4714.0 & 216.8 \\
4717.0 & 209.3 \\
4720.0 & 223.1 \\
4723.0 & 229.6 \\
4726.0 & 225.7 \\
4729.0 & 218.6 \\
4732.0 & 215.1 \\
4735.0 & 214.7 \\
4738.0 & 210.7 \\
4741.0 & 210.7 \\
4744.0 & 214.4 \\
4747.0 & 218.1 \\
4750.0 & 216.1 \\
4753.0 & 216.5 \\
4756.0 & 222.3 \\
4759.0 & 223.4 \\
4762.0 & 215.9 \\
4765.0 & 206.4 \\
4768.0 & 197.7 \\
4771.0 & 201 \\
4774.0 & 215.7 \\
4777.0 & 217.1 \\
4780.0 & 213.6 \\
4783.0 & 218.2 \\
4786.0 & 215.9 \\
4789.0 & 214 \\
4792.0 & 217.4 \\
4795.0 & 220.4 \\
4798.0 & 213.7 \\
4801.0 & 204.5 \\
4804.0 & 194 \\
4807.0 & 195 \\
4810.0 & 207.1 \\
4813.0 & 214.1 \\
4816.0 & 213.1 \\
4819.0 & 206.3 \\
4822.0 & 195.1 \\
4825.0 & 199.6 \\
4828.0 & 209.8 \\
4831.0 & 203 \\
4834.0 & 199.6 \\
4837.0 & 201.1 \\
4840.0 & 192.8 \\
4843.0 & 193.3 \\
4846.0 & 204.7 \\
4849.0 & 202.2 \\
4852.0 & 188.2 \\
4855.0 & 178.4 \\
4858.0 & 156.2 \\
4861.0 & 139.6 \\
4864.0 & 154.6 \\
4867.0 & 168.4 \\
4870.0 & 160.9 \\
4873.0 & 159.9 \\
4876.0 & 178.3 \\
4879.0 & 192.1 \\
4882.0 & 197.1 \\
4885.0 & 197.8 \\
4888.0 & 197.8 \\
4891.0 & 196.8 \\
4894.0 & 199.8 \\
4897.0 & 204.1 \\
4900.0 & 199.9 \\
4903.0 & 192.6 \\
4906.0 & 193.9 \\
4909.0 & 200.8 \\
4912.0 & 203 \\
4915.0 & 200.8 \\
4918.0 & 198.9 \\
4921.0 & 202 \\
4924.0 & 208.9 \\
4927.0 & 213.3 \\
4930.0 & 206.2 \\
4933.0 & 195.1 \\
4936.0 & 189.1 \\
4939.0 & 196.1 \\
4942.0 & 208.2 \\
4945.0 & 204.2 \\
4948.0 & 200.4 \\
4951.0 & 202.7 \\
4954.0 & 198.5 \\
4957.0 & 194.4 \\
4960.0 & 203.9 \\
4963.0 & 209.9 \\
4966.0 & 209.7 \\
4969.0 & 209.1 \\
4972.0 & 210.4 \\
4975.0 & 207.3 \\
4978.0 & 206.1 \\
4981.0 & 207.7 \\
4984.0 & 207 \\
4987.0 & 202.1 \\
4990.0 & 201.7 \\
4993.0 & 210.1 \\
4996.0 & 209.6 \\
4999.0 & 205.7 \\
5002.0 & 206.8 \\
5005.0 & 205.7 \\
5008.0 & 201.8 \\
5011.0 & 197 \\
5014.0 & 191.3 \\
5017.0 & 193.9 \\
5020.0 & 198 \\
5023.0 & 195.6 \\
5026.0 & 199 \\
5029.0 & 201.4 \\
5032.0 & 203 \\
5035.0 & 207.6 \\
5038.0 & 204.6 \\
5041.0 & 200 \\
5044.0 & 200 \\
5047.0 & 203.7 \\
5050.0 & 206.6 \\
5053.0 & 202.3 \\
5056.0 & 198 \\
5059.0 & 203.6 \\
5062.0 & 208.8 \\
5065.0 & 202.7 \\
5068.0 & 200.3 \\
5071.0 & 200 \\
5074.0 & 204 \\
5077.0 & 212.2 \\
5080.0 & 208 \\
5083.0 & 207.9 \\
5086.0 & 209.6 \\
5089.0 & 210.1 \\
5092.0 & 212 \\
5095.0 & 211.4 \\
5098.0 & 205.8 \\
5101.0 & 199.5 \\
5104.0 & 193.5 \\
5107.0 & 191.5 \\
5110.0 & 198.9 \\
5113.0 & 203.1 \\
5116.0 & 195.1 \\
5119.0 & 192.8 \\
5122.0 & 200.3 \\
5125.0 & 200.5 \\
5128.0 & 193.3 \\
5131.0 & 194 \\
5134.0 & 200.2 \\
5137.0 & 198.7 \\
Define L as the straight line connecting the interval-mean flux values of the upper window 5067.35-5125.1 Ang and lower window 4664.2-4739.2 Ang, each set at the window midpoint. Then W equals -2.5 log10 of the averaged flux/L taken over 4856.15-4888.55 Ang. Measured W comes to 0.21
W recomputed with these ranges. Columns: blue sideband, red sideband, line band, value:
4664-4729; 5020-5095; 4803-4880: 0.12 mag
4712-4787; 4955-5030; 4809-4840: 0.04 mag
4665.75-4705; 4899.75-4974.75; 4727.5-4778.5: -0.03 mag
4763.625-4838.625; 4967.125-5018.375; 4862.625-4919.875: 0.09 mag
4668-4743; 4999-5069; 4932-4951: 0.03 mag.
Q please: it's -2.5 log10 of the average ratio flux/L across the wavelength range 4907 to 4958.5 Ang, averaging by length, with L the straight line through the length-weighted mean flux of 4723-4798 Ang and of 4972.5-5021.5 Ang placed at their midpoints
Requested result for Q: 0.028 mag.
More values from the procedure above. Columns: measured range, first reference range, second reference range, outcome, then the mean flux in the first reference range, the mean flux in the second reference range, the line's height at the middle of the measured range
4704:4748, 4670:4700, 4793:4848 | -0.03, 213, 204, 210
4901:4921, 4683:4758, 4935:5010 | 0.05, 216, 204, 207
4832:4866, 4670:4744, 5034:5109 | 0.15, 215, 204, 211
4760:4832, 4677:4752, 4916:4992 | 0.01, 215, 204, 211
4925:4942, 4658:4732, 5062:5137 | 0.03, 214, 202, 207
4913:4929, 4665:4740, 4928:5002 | 0.01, 214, 204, 206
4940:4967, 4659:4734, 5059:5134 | 0.02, 214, 202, 206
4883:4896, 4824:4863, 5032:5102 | -0.03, 189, 205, 193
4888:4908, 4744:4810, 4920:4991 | 0.05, 212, 204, 207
